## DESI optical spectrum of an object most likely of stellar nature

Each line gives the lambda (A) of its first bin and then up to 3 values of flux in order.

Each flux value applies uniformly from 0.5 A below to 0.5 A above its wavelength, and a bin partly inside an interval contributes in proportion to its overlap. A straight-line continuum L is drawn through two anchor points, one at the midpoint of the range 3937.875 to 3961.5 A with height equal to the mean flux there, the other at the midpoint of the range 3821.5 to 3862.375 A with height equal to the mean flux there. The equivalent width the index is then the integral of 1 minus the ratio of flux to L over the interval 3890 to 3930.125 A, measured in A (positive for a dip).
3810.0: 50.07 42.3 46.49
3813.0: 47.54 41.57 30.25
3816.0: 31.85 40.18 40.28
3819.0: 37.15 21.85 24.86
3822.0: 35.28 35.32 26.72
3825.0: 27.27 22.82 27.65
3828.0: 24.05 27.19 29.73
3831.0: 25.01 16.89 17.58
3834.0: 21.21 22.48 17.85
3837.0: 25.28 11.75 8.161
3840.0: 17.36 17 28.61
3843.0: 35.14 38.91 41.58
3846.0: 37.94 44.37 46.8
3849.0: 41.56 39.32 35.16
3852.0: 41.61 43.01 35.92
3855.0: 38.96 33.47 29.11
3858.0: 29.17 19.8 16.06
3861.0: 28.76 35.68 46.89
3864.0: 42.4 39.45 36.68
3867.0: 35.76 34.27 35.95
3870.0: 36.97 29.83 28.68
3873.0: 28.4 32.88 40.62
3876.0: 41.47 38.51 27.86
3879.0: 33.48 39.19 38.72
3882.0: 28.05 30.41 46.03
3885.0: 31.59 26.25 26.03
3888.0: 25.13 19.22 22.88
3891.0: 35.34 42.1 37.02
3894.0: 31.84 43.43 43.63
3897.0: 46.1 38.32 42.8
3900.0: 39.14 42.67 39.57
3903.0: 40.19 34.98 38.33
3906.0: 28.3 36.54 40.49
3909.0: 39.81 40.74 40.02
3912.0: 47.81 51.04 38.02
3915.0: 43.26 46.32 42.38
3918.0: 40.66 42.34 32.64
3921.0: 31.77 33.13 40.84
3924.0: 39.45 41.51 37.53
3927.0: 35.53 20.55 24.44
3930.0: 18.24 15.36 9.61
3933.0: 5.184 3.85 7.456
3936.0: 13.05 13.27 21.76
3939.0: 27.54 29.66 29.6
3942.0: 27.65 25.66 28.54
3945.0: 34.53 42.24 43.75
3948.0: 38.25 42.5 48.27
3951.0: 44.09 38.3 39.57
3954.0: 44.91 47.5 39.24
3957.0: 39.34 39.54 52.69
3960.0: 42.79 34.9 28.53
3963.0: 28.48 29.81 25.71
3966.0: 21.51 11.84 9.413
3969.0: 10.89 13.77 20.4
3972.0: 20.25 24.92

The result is -4.18 A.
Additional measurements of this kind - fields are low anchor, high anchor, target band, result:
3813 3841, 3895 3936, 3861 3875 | -2.6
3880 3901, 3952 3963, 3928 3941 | 7.4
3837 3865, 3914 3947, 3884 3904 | -3.4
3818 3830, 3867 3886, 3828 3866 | 1.1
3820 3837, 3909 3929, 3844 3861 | -4.3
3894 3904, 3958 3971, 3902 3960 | -1.6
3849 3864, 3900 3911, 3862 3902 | 0.9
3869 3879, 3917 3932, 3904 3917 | -3.3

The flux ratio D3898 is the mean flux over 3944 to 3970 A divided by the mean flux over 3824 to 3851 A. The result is 1.3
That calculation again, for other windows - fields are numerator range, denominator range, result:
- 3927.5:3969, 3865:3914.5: 0.79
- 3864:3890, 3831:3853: 1.14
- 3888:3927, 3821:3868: 1.27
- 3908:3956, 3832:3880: 1.03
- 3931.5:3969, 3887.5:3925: 0.78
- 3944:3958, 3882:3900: 1.19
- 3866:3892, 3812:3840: 1.19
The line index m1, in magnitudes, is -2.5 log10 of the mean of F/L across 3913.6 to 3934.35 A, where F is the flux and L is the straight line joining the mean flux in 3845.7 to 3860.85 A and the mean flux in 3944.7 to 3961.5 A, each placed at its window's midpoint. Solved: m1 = 0.28 mag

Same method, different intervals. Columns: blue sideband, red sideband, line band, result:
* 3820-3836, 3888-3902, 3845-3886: -0.13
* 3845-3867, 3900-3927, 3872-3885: 0.08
